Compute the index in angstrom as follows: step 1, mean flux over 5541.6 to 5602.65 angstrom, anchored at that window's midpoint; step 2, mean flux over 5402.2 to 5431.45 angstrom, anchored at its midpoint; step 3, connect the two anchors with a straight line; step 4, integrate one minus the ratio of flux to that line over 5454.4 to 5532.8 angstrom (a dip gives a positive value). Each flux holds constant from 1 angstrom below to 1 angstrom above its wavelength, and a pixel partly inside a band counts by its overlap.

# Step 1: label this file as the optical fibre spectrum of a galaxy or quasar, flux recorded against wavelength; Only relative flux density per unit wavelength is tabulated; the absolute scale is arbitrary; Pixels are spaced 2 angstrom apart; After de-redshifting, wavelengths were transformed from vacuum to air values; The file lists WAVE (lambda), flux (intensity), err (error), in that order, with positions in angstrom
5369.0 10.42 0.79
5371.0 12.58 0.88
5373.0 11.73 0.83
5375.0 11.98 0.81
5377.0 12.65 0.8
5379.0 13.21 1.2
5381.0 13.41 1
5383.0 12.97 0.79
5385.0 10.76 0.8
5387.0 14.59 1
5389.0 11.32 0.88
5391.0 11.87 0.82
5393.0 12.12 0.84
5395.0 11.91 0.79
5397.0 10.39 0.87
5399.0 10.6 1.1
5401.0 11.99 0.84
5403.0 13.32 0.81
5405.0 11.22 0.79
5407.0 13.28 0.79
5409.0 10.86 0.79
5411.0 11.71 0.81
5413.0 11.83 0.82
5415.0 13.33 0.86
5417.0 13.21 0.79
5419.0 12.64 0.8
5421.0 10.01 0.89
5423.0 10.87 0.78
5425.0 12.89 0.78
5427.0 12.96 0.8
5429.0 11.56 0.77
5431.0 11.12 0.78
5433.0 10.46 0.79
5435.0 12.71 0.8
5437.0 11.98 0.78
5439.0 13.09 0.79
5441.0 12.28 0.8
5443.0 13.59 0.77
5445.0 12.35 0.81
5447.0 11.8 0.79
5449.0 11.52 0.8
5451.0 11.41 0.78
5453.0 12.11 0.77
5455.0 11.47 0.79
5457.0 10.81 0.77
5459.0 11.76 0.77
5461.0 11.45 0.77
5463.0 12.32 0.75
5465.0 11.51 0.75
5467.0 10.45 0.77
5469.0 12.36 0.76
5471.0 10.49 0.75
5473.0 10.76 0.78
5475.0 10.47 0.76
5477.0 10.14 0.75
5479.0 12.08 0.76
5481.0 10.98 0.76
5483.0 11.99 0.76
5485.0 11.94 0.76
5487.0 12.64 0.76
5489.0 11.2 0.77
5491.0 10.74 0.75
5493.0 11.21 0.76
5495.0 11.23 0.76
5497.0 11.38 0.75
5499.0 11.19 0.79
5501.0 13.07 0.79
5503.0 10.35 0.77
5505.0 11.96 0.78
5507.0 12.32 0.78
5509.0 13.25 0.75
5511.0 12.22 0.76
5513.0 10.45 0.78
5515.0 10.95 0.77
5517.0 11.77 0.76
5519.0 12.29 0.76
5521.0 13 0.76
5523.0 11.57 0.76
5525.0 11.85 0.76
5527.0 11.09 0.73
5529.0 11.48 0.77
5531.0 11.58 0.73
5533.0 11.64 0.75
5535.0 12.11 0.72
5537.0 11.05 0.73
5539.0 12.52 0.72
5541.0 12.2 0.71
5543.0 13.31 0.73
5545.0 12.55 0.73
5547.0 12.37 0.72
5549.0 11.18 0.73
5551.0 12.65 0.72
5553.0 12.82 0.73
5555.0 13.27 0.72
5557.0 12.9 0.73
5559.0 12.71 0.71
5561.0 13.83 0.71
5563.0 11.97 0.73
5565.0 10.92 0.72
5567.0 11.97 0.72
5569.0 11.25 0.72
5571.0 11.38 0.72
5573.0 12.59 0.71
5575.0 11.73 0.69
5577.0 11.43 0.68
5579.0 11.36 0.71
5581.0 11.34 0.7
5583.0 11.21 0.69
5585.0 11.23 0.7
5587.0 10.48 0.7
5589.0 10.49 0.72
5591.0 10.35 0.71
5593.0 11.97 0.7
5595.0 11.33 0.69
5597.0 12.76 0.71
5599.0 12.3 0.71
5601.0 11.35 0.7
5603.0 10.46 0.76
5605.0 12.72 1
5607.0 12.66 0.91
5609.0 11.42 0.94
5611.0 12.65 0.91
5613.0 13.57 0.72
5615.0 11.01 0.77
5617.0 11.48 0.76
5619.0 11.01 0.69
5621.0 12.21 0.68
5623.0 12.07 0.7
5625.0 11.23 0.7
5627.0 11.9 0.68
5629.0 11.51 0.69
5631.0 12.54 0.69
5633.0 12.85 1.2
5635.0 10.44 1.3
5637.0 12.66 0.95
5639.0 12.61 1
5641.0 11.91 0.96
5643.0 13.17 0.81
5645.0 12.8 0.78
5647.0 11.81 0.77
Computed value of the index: 2.9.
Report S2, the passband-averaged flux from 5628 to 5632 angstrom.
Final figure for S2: 12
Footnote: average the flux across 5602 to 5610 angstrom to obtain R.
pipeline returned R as 11.8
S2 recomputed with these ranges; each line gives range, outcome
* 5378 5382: 13.3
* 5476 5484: 11.3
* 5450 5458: 11.4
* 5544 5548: 12.5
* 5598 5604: 11.4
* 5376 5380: 12.9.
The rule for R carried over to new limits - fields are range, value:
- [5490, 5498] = 11.1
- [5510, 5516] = 11.2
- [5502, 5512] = 12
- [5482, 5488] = 12.2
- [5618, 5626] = 11.6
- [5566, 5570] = 11.6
